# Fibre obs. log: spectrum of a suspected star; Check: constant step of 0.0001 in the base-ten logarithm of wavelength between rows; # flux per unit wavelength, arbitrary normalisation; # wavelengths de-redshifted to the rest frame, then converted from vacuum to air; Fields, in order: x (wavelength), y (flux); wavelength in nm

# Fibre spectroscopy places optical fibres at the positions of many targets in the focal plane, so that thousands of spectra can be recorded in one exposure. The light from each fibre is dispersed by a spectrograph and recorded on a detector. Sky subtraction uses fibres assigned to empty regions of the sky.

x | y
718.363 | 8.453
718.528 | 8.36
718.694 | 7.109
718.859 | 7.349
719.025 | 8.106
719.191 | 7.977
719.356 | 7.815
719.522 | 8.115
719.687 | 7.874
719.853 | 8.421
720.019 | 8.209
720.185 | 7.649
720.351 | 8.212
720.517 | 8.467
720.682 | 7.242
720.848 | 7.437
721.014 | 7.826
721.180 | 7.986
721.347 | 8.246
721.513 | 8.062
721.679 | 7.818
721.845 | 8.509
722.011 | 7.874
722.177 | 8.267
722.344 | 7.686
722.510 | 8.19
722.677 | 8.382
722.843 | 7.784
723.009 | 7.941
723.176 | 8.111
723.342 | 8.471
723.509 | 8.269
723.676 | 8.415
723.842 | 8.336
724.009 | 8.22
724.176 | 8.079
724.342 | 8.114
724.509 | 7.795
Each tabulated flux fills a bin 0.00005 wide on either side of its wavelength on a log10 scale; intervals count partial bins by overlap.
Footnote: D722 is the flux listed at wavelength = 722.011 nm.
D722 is 7.874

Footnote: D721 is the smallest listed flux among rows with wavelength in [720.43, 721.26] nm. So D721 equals 7.242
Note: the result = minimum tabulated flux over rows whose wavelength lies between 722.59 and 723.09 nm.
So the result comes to 7.784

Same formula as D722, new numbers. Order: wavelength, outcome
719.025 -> 8.106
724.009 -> 8.22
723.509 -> 8.269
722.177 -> 8.267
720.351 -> 8.212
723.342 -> 8.471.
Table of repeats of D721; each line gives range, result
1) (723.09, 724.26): 8.079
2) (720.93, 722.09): 7.818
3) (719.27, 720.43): 7.649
